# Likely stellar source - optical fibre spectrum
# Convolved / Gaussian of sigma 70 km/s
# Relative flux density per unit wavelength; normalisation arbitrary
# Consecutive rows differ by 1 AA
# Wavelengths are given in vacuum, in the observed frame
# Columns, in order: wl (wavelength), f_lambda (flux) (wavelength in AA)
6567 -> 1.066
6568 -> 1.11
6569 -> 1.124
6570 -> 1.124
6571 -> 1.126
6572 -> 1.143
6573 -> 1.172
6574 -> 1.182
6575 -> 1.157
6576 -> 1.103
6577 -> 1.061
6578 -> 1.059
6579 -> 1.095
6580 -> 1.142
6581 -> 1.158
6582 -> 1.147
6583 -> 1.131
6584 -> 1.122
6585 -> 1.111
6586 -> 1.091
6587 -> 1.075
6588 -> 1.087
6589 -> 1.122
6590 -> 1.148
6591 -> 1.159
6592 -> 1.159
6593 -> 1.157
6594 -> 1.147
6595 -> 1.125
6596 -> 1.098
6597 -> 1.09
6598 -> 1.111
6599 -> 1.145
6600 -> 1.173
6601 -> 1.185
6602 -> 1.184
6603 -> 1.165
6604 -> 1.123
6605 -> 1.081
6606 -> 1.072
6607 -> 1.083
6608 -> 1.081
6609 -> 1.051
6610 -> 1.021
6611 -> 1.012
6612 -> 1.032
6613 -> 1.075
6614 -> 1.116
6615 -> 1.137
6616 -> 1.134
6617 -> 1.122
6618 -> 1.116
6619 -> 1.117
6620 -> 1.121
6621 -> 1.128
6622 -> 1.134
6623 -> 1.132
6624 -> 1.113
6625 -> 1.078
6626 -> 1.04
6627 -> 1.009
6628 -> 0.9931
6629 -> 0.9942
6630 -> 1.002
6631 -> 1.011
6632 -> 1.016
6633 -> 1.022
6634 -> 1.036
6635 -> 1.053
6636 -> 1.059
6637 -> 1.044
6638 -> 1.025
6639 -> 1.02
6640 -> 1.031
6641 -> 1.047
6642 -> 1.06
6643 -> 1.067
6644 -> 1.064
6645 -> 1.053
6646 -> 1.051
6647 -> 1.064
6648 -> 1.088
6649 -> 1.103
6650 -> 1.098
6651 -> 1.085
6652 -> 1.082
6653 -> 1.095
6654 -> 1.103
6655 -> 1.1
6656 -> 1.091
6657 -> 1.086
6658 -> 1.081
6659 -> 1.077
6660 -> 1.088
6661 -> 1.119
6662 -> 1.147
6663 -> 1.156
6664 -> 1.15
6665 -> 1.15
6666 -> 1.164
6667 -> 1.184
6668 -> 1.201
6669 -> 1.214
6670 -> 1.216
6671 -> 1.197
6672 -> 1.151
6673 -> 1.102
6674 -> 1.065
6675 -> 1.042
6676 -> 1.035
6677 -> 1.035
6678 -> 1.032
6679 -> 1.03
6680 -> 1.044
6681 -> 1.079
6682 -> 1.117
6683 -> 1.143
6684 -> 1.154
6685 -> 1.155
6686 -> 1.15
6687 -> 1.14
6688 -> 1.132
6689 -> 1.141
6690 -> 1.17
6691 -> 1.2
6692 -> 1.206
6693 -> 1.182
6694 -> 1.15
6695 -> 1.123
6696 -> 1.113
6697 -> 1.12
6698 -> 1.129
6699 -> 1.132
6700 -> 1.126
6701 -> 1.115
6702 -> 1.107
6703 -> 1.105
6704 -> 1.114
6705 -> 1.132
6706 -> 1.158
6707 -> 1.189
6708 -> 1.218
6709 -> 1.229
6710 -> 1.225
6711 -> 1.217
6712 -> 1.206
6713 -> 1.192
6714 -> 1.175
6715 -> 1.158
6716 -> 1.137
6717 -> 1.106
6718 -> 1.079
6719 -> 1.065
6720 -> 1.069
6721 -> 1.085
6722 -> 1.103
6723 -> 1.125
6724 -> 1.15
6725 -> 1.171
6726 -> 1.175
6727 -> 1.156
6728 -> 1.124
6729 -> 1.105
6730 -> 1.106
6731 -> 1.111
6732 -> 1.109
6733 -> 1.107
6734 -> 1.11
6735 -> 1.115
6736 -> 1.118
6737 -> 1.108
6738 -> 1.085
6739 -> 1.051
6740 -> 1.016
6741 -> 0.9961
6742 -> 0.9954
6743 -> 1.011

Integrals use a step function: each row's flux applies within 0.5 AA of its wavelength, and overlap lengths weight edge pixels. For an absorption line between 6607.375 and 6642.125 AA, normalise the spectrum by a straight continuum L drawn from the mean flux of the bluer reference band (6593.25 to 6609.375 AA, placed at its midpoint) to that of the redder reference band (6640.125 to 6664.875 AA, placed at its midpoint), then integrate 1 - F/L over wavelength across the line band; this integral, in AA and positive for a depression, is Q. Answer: 1.4 AA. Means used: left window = 1.12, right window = 1.09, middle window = 1.06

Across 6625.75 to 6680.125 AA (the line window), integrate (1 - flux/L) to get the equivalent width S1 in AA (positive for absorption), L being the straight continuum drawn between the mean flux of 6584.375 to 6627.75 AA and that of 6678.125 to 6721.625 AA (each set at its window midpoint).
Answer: 2.1 AA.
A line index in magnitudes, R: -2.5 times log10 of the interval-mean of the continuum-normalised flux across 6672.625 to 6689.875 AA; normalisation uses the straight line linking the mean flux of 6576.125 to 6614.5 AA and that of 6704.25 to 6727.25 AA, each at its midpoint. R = 0.04 mag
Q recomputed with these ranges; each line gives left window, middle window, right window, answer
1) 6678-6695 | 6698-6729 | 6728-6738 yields -0.7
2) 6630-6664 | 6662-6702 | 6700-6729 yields -0.8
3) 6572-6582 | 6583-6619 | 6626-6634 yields -1.3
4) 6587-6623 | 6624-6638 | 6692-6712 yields 1.2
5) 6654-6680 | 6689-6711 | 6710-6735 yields -0.6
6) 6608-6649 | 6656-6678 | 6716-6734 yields -0.8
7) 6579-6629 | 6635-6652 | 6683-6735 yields 0.9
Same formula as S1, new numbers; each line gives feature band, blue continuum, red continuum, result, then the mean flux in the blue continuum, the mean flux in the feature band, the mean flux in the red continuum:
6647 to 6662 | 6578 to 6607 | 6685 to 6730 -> 0.57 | 1.13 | 1.09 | 1.15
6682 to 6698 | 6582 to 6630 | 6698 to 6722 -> -0.20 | 1.1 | 1.15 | 1.14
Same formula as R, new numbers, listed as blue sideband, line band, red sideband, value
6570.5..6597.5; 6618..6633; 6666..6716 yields 0.067 mag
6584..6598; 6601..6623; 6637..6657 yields -0.002 mag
